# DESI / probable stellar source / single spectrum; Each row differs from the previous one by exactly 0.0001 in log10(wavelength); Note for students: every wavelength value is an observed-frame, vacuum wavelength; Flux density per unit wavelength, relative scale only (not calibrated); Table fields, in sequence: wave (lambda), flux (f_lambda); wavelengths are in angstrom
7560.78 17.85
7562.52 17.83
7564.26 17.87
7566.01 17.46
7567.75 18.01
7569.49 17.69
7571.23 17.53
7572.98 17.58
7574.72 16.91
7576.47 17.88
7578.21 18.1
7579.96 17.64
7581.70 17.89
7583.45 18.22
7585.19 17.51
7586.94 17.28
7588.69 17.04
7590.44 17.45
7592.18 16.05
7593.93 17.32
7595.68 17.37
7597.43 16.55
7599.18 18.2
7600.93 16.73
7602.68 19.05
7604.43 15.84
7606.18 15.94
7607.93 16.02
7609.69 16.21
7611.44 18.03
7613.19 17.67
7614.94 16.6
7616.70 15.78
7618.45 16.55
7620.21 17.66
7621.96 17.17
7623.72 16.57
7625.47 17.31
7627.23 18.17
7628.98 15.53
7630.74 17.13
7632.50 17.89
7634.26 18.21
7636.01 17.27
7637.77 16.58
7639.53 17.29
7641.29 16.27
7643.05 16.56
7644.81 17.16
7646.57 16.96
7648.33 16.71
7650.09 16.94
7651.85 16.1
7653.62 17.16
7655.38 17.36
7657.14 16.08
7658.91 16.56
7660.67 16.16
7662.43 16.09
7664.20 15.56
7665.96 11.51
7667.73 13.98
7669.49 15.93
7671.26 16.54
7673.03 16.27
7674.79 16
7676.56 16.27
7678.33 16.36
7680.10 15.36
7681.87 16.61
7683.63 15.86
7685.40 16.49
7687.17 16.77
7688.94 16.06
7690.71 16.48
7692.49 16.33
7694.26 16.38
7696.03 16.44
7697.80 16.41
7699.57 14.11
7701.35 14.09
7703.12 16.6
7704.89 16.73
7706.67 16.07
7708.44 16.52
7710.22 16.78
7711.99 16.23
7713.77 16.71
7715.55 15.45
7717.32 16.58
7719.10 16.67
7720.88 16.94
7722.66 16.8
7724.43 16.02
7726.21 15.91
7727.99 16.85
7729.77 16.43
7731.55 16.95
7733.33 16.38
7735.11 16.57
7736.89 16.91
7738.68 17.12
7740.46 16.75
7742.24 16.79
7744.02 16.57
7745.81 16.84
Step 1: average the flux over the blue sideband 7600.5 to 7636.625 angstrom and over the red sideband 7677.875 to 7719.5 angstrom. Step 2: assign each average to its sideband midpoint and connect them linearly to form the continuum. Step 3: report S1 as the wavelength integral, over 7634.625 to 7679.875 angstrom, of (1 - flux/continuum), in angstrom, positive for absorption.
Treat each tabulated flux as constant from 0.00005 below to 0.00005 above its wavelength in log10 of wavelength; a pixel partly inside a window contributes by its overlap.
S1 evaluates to 1.0 angstrom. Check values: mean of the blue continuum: 17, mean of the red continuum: 16.2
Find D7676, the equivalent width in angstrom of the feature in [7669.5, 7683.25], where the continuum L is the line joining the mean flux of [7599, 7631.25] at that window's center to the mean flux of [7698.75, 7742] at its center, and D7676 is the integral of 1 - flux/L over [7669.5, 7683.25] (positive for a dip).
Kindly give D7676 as 0.3 angstrom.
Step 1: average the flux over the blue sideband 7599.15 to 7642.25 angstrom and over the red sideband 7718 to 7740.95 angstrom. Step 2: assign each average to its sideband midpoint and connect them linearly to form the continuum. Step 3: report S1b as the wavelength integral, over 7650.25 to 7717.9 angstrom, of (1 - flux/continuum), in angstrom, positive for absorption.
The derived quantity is 3.0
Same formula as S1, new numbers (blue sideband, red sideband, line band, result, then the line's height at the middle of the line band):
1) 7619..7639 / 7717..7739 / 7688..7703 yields 0.9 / 16.8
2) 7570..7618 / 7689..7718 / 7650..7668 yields 0.8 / 16.6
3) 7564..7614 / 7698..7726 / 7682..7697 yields 0.0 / 16.4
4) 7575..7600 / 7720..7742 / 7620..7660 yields 0.4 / 17.2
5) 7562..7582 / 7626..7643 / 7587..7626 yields 0.9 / 17.4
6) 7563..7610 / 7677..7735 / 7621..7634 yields -0.2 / 17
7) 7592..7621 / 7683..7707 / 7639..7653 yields -0.2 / 16.5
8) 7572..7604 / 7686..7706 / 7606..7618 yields 0.4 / 17.1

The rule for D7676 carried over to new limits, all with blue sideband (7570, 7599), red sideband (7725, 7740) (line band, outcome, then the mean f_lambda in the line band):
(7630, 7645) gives -0.02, 17.1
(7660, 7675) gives 1.48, 15.3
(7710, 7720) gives 0.20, 16.4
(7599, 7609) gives 0.26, 16.9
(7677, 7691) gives 0.53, 16.2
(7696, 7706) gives 0.66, 15.7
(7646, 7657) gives 0.16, 16.8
